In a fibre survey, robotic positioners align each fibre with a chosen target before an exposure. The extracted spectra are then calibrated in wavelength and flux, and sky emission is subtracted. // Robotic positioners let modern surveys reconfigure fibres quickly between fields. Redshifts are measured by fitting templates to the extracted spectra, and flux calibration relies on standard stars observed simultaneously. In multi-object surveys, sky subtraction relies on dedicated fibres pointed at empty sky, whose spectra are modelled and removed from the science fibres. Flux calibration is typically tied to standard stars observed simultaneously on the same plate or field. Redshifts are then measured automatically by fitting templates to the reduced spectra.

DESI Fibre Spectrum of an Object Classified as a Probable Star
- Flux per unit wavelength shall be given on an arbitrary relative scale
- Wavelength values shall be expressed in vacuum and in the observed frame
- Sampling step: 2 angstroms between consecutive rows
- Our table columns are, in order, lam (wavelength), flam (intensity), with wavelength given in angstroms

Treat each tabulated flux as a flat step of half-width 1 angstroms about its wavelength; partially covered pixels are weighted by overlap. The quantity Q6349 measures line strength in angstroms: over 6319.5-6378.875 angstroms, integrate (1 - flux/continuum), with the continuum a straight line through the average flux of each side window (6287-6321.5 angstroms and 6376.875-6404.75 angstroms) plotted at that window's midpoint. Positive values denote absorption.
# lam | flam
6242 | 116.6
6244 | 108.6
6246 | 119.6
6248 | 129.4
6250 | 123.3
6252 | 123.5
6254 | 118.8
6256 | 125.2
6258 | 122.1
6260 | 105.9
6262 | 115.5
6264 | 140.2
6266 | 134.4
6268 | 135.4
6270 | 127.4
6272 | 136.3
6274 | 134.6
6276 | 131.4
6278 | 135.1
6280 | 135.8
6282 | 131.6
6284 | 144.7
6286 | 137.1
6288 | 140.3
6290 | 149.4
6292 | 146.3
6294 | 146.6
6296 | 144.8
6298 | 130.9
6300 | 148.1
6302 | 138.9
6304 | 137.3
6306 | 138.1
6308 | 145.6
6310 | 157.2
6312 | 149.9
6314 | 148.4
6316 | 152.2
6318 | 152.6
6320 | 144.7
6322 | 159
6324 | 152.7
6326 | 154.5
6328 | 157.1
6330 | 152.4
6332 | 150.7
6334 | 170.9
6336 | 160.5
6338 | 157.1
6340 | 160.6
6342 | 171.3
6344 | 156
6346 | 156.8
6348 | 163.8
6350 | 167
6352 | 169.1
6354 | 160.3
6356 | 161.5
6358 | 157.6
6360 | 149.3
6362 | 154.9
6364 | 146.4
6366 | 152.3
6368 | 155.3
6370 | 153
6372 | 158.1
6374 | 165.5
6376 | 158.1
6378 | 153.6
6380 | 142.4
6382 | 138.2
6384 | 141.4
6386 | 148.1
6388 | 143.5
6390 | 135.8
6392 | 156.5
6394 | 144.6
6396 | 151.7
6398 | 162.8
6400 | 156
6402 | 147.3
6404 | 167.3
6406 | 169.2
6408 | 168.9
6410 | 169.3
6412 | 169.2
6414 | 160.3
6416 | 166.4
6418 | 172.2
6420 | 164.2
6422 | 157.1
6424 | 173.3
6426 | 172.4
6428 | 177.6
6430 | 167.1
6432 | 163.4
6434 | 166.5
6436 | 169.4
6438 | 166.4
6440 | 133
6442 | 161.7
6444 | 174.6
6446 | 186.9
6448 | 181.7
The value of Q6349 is -4.2 angstroms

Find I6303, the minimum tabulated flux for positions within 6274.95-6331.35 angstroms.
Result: 130.9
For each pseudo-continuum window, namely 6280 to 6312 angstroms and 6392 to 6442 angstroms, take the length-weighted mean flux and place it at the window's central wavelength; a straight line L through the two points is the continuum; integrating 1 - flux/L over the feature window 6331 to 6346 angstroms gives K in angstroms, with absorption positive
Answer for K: -1.1 angstroms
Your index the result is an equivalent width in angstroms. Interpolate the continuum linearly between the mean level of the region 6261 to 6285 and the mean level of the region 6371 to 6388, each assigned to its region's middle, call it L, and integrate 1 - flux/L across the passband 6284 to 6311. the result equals -1.1 angstroms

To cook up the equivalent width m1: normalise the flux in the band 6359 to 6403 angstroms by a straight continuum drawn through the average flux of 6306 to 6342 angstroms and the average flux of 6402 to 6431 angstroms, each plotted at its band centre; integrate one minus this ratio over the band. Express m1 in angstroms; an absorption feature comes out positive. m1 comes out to 3.2 angstroms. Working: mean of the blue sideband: 154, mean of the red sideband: 167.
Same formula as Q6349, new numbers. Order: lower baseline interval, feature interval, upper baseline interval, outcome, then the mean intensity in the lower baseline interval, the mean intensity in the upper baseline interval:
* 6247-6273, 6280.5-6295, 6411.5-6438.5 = -0.99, 126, 168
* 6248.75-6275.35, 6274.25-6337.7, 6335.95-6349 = -0.58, 126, 161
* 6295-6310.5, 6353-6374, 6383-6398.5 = -1.37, 142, 148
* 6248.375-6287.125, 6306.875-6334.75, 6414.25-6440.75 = -2.32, 129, 165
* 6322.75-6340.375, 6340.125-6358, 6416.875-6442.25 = -0.46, 157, 165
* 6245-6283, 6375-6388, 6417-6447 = 0.71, 128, 167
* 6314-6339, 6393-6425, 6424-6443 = 0.00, 155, 165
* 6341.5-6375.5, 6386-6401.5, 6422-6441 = 1.13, 159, 165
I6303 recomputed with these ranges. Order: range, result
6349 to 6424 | 135.8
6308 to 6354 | 144.7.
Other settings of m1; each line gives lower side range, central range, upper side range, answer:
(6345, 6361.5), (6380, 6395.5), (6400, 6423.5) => 1.8 angstroms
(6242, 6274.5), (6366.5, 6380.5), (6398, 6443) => -0.2 angstroms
